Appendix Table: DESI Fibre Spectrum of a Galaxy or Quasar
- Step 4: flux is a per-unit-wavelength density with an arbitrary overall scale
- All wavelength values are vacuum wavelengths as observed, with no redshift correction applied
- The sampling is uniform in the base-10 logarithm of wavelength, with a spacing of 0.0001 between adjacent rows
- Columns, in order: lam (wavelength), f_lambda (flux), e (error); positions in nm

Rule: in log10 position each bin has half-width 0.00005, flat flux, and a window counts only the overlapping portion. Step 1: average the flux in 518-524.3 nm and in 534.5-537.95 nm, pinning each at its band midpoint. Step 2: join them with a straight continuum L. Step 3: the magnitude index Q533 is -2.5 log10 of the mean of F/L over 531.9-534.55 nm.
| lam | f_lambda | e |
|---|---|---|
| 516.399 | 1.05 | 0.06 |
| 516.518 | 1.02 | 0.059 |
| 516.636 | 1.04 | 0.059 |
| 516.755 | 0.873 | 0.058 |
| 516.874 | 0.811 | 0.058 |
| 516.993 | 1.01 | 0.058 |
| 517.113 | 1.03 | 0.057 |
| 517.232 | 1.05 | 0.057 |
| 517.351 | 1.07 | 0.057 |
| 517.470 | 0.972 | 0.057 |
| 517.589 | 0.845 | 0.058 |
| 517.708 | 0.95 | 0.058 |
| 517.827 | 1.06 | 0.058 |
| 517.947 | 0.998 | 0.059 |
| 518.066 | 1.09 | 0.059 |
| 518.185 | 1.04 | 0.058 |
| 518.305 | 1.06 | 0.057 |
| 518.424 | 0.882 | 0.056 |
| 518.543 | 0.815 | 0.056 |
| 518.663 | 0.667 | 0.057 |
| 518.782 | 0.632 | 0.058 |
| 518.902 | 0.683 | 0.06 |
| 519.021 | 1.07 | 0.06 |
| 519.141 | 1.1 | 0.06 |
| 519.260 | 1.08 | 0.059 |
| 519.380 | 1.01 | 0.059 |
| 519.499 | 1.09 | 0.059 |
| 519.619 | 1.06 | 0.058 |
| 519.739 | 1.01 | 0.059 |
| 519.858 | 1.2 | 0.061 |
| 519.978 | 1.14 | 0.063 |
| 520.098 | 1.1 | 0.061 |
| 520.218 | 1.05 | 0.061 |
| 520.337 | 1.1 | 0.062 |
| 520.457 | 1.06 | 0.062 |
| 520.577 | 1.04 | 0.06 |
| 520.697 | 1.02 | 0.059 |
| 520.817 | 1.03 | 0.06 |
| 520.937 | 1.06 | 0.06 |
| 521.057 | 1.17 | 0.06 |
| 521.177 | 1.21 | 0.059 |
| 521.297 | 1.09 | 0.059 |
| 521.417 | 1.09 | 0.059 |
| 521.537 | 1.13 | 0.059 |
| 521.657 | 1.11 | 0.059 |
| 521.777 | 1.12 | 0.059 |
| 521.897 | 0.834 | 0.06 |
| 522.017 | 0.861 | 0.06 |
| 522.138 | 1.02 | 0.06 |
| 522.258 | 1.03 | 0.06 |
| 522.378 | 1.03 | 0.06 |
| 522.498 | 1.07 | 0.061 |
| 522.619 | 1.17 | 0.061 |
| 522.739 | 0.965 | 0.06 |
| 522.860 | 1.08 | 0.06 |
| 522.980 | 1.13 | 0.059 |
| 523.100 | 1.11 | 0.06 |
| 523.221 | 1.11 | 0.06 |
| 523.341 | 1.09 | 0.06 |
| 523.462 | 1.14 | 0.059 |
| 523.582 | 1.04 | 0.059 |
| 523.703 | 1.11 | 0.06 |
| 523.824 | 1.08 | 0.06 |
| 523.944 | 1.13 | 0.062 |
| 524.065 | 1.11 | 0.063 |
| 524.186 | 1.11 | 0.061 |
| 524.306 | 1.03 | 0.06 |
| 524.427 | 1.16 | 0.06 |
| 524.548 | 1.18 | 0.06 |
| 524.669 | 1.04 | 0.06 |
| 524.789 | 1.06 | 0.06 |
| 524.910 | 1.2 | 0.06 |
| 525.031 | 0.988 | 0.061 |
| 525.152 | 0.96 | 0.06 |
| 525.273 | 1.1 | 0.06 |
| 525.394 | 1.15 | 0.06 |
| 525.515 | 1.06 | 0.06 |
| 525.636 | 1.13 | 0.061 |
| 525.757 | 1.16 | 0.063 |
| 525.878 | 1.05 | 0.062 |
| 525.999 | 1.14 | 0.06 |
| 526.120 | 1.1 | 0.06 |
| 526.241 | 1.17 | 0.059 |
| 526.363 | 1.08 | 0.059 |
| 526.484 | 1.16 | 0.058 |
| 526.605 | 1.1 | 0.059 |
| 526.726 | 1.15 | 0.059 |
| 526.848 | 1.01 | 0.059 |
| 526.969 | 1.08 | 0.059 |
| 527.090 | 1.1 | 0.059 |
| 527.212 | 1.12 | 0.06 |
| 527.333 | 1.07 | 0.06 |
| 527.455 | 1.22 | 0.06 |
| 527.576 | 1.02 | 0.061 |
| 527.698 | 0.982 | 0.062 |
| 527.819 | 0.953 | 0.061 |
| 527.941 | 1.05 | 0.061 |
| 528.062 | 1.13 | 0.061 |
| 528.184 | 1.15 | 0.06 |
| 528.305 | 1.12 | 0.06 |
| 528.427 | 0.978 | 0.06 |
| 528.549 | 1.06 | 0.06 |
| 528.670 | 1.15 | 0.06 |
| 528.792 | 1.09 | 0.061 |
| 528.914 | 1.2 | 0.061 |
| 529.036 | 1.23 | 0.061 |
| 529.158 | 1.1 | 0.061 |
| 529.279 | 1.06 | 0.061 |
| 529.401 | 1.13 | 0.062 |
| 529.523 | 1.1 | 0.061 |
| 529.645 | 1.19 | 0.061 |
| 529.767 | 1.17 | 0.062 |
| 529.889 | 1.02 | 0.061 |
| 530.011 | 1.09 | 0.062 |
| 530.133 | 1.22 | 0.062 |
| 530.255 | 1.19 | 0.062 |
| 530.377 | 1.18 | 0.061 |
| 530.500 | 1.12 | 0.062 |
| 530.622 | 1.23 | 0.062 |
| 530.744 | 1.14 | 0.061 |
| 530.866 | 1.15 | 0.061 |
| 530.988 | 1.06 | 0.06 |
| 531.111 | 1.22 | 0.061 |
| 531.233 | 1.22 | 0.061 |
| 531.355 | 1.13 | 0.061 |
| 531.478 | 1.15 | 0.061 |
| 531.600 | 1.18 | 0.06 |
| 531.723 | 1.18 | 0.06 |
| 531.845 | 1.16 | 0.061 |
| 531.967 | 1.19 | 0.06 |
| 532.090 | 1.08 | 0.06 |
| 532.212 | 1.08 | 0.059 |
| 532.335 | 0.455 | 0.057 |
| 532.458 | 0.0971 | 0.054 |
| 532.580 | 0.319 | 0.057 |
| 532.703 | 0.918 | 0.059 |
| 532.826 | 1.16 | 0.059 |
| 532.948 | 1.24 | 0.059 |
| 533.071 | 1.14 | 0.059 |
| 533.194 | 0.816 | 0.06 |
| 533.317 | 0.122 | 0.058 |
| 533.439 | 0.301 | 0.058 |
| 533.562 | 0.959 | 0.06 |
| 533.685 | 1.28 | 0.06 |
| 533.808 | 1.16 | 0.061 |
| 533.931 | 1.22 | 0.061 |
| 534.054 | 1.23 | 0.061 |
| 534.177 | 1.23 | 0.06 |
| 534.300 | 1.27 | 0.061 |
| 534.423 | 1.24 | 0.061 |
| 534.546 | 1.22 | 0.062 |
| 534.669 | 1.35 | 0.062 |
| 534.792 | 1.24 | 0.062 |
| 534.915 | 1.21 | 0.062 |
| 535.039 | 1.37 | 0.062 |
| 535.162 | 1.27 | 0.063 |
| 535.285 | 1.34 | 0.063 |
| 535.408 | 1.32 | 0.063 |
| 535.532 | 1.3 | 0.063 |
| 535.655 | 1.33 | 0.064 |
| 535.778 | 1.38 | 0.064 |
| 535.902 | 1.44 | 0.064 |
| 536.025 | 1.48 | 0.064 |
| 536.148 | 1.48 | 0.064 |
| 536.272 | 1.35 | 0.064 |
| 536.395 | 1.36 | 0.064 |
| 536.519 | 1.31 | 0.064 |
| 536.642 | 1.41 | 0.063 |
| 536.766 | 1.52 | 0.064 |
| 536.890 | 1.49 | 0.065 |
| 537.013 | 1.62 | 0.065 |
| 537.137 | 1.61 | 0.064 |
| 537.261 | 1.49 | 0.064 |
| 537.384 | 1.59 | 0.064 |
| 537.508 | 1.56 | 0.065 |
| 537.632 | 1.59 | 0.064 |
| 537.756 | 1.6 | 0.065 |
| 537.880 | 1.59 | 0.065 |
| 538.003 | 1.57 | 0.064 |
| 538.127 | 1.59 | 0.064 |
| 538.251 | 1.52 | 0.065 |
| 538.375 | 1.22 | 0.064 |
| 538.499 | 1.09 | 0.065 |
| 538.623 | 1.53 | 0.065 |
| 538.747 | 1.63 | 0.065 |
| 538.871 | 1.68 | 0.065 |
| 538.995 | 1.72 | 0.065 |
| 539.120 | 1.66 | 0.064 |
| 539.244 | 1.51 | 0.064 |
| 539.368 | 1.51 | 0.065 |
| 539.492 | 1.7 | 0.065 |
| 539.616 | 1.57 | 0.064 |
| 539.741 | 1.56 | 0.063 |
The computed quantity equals 0.397 mag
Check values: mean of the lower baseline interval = 1.04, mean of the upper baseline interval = 1.42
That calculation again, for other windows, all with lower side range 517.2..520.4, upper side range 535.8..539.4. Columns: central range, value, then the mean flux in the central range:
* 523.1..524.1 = 0.023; 1.1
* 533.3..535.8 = 0.210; 1.17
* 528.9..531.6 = 0.138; 1.15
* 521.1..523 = 0.023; 1.06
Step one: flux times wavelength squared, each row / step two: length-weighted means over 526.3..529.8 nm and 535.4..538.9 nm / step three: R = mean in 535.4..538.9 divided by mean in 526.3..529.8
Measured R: 1.4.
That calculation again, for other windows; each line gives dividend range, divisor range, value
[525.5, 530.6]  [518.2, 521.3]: 1.13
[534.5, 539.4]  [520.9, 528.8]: 1.40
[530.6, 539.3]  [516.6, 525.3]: 1.28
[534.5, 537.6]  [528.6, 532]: 1.25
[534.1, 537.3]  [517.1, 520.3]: 1.47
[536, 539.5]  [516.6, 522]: 1.61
